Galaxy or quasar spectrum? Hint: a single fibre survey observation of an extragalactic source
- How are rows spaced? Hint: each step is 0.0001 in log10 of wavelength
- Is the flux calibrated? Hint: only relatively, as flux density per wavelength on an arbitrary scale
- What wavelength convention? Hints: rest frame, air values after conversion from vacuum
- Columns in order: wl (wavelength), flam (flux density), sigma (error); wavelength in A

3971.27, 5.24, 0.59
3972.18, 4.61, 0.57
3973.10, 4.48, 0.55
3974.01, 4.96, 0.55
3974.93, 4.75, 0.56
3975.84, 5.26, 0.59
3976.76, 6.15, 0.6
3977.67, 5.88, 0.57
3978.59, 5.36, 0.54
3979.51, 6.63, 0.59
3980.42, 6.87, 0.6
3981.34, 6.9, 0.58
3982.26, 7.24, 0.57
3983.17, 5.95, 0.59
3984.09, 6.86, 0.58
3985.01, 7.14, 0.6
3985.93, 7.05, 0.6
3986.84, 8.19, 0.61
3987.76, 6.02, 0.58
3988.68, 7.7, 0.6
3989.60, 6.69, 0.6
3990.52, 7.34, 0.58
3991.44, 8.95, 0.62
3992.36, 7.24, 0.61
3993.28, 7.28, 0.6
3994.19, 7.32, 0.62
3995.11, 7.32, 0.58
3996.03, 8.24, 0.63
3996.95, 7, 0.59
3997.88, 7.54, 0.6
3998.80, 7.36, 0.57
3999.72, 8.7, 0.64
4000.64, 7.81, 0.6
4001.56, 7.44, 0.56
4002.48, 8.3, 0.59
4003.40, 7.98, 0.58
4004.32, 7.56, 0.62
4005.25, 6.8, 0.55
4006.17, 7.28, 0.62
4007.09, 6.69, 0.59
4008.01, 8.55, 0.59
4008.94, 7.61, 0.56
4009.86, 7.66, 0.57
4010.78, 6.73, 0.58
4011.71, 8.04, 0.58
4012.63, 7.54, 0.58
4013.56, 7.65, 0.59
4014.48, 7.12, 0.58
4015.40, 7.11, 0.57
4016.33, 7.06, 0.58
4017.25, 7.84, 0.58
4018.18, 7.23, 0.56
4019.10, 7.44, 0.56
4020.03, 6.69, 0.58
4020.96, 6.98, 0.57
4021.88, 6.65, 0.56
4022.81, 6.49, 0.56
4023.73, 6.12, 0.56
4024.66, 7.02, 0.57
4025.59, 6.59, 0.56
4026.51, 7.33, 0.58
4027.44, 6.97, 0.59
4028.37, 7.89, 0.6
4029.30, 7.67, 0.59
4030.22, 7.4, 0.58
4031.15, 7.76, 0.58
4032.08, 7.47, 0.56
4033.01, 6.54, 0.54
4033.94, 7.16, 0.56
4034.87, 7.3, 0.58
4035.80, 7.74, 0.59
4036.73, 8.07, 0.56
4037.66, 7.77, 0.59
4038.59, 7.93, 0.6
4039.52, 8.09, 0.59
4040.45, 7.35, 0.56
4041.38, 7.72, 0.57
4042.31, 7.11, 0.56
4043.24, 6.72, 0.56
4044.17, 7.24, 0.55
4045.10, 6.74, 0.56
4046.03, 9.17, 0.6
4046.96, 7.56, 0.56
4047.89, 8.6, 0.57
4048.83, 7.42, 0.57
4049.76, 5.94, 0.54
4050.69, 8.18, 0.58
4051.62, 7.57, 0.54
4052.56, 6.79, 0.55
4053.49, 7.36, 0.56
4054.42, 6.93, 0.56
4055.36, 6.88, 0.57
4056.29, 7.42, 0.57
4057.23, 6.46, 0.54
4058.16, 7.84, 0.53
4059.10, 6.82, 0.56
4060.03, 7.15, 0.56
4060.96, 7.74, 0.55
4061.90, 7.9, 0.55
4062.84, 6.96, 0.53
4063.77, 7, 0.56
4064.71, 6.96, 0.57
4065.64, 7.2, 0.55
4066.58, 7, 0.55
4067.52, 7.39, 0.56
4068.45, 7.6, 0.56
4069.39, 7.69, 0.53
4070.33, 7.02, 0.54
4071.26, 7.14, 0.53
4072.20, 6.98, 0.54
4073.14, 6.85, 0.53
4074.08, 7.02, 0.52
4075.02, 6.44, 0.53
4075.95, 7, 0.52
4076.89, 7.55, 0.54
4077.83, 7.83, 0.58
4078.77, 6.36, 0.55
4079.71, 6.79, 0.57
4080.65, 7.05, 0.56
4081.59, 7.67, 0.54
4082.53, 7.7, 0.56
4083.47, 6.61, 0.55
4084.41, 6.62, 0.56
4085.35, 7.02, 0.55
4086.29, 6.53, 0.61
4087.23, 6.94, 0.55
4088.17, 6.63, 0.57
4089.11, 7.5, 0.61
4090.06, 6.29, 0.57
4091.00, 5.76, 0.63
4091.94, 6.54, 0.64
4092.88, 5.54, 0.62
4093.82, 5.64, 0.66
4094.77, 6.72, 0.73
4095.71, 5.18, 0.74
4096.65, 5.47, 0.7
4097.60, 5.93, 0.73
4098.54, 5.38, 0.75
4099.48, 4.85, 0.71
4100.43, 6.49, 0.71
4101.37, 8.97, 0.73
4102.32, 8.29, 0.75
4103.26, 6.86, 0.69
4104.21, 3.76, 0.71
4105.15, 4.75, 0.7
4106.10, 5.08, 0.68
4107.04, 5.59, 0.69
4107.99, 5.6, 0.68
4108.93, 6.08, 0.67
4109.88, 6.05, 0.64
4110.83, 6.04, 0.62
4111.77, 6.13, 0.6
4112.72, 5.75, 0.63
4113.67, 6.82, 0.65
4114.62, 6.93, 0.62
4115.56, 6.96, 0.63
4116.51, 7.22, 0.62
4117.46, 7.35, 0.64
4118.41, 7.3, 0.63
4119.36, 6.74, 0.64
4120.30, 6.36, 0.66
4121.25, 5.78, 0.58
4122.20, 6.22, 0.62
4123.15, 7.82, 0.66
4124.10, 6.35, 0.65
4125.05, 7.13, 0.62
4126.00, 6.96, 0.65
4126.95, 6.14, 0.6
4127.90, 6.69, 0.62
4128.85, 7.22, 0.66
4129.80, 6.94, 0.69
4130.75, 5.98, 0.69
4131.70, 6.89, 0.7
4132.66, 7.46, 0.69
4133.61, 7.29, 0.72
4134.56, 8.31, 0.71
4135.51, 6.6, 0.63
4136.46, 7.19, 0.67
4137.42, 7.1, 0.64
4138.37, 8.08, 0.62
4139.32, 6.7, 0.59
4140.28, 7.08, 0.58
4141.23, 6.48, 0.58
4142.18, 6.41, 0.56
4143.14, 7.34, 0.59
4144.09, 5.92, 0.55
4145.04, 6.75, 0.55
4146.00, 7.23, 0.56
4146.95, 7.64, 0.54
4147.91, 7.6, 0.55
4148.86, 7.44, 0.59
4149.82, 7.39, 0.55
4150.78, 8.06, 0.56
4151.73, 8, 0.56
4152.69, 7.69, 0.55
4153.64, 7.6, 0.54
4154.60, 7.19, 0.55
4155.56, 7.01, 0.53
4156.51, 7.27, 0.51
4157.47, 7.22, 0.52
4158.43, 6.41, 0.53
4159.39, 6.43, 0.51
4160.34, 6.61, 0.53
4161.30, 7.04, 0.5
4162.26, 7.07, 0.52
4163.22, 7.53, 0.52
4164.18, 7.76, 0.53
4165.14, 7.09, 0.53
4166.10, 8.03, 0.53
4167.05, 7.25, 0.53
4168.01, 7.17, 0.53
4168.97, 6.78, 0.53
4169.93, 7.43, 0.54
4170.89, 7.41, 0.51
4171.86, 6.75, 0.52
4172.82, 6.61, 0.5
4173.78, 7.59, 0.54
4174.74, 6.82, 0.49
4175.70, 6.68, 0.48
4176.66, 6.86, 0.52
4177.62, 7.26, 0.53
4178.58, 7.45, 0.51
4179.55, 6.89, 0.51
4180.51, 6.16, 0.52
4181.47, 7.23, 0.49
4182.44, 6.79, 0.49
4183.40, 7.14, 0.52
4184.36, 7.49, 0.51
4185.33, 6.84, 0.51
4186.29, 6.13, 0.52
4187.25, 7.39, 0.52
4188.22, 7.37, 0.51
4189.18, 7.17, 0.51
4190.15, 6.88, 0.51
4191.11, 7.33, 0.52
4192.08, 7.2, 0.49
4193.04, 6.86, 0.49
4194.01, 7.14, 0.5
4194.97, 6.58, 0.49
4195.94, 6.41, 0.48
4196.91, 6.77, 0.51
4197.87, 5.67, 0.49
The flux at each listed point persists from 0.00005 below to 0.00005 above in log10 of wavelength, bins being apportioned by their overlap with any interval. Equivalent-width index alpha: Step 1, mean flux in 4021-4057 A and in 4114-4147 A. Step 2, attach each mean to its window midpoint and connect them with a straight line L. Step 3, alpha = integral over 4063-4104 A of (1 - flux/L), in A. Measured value 2.1 A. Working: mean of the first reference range 7.32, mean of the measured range 6.77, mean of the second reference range 6.92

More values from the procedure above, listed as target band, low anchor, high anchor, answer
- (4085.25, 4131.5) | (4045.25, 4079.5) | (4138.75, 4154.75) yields 5.5 A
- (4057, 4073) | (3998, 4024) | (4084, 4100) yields -1.6 A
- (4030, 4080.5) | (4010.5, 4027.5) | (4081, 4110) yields -4.6 A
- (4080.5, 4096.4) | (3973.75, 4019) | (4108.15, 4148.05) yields 0.8 A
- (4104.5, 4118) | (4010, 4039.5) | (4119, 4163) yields 1.8 A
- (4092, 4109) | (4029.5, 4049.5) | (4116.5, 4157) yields 3.1 A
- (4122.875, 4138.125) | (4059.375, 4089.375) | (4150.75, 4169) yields 0.4 A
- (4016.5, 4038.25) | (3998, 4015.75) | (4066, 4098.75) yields 0.4 A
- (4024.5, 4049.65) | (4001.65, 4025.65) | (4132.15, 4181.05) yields -0.8 A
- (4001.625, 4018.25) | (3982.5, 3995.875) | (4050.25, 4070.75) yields -0.5 A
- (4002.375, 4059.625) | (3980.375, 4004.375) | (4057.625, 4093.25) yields -0.9 A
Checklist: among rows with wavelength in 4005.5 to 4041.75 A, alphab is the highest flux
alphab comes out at 8.55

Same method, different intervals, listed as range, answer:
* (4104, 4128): 7.82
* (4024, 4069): 9.17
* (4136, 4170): 8.08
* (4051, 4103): 8.97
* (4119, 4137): 8.31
